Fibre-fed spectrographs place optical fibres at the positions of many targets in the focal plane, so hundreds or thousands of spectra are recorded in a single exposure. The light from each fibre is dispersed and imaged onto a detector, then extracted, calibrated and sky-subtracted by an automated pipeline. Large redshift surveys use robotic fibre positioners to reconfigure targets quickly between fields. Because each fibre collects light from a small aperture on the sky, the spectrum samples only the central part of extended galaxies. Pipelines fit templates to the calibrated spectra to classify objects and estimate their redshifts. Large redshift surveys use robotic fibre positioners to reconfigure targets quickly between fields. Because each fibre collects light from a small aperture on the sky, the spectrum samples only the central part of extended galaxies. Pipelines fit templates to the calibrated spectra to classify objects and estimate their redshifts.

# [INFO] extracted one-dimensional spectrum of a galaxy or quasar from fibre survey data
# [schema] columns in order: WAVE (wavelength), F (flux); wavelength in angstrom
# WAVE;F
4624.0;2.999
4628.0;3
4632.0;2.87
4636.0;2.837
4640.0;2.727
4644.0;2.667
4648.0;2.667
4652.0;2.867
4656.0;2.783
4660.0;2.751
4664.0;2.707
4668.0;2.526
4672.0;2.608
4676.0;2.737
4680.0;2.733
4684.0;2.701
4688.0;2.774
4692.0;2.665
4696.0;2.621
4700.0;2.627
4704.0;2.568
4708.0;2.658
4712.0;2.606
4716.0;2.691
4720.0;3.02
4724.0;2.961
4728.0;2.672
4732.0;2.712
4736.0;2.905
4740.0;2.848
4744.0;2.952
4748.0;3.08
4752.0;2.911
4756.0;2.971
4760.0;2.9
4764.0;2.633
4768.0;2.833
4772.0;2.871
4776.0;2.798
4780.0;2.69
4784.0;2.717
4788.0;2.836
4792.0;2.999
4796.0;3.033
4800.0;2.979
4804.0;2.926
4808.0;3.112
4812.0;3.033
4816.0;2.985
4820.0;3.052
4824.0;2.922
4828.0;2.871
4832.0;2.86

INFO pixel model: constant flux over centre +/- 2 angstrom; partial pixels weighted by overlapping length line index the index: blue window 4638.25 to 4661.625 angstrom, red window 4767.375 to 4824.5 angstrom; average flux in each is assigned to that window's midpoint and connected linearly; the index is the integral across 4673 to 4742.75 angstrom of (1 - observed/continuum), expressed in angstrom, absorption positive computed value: 1.9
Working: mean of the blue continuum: 2.74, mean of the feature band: 2.74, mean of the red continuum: 2.92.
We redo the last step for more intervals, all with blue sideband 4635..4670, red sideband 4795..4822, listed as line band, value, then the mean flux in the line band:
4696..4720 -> 1.4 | 2.66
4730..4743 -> 0.2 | 2.83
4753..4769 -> 0.5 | 2.84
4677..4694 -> 0.4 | 2.72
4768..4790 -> 1.3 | 2.79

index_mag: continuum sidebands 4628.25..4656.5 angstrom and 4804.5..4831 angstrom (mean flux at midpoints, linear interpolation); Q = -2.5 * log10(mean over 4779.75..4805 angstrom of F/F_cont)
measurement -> 0.02 mag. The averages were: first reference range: 2.79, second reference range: 2.99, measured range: 2.89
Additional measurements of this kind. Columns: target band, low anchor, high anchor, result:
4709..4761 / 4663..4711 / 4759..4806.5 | -0.04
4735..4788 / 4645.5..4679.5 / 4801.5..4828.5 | 0.01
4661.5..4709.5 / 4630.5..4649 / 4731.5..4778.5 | 0.06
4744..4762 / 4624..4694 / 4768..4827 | -0.04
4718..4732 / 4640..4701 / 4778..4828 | -0.02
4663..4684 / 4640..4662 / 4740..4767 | 0.05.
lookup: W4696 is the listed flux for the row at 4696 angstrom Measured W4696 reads 2.621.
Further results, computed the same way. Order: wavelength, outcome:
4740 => 2.848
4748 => 3.08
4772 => 2.871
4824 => 2.922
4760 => 2.9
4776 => 2.798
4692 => 2.665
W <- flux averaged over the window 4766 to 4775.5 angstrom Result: 2.84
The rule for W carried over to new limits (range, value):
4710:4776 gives 2.85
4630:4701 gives 2.72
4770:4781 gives 2.8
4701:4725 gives 2.74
